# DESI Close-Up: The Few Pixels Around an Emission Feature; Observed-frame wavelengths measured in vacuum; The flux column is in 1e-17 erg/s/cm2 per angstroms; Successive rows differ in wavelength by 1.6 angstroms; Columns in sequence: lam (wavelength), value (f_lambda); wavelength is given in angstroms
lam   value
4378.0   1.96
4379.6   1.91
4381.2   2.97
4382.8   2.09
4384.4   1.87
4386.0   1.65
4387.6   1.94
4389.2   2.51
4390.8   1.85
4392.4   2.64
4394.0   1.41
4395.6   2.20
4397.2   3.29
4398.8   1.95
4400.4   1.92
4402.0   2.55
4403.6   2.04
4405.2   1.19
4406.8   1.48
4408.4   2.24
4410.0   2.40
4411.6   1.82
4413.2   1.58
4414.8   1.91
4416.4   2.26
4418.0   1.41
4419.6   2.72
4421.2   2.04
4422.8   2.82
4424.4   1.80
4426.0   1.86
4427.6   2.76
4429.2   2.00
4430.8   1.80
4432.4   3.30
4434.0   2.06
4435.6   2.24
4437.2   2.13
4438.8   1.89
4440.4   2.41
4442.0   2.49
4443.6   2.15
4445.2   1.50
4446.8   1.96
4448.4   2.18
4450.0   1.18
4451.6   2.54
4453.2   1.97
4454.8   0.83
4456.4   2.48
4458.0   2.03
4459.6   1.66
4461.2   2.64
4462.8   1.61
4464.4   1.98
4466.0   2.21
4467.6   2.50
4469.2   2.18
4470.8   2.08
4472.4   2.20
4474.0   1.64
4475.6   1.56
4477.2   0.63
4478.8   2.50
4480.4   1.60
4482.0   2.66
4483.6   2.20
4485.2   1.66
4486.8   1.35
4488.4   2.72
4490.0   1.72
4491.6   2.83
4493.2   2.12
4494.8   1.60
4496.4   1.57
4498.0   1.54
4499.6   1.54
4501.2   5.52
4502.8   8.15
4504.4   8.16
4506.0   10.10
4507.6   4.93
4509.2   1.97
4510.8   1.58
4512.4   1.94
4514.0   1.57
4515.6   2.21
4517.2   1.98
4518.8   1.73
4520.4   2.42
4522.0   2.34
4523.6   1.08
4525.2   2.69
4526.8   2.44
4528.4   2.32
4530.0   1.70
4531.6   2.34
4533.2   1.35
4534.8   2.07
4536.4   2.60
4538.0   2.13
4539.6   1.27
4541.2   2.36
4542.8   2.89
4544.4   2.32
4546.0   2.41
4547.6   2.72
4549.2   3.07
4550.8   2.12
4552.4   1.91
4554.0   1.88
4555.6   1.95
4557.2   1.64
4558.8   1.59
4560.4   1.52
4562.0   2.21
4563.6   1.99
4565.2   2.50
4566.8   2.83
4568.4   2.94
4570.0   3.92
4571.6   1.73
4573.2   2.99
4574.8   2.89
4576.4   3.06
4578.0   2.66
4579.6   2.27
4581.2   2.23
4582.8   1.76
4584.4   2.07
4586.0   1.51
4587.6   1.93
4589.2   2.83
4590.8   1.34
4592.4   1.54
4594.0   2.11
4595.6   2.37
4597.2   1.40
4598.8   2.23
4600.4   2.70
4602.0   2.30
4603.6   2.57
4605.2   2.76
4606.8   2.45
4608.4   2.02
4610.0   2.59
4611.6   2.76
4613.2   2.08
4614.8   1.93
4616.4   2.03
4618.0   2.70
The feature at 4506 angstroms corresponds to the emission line [O II]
